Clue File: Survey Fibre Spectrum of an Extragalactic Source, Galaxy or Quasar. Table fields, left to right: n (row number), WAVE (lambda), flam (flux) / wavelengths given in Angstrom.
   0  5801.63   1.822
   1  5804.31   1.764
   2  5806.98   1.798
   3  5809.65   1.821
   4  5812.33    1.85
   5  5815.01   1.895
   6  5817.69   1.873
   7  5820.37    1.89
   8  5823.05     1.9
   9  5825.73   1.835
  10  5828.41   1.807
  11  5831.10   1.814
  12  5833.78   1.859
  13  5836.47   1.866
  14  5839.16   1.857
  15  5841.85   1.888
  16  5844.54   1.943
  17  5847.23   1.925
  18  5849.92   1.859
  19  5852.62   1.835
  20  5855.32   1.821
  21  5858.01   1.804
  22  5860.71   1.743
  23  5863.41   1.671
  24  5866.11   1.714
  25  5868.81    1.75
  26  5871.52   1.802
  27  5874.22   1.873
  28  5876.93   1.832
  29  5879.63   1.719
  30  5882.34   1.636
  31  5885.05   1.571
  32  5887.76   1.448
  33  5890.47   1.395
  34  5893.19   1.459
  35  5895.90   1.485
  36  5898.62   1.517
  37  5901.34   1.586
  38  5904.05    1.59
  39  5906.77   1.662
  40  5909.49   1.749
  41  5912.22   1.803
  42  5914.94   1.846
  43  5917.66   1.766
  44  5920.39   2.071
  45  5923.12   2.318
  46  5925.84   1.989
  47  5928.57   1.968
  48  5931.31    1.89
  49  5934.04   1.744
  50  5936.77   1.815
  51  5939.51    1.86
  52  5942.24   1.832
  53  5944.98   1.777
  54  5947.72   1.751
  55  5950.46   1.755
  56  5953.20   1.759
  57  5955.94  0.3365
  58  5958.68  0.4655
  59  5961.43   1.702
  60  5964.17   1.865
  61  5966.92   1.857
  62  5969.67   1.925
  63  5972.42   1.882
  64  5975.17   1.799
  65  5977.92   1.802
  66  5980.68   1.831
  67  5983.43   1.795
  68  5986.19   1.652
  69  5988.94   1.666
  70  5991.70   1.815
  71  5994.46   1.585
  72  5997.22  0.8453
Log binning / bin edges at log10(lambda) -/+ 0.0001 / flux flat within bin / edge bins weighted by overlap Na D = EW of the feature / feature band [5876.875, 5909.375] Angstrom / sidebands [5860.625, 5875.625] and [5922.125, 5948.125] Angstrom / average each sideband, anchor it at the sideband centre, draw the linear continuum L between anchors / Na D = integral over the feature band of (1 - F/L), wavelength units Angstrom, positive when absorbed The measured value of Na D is 4.3 Angstrom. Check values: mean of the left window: 1.76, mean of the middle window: 1.57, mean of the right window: 1.89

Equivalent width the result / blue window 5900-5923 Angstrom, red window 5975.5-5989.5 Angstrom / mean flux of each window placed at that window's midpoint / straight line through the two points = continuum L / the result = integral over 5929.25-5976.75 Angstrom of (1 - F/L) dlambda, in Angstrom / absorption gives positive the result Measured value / 3.2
